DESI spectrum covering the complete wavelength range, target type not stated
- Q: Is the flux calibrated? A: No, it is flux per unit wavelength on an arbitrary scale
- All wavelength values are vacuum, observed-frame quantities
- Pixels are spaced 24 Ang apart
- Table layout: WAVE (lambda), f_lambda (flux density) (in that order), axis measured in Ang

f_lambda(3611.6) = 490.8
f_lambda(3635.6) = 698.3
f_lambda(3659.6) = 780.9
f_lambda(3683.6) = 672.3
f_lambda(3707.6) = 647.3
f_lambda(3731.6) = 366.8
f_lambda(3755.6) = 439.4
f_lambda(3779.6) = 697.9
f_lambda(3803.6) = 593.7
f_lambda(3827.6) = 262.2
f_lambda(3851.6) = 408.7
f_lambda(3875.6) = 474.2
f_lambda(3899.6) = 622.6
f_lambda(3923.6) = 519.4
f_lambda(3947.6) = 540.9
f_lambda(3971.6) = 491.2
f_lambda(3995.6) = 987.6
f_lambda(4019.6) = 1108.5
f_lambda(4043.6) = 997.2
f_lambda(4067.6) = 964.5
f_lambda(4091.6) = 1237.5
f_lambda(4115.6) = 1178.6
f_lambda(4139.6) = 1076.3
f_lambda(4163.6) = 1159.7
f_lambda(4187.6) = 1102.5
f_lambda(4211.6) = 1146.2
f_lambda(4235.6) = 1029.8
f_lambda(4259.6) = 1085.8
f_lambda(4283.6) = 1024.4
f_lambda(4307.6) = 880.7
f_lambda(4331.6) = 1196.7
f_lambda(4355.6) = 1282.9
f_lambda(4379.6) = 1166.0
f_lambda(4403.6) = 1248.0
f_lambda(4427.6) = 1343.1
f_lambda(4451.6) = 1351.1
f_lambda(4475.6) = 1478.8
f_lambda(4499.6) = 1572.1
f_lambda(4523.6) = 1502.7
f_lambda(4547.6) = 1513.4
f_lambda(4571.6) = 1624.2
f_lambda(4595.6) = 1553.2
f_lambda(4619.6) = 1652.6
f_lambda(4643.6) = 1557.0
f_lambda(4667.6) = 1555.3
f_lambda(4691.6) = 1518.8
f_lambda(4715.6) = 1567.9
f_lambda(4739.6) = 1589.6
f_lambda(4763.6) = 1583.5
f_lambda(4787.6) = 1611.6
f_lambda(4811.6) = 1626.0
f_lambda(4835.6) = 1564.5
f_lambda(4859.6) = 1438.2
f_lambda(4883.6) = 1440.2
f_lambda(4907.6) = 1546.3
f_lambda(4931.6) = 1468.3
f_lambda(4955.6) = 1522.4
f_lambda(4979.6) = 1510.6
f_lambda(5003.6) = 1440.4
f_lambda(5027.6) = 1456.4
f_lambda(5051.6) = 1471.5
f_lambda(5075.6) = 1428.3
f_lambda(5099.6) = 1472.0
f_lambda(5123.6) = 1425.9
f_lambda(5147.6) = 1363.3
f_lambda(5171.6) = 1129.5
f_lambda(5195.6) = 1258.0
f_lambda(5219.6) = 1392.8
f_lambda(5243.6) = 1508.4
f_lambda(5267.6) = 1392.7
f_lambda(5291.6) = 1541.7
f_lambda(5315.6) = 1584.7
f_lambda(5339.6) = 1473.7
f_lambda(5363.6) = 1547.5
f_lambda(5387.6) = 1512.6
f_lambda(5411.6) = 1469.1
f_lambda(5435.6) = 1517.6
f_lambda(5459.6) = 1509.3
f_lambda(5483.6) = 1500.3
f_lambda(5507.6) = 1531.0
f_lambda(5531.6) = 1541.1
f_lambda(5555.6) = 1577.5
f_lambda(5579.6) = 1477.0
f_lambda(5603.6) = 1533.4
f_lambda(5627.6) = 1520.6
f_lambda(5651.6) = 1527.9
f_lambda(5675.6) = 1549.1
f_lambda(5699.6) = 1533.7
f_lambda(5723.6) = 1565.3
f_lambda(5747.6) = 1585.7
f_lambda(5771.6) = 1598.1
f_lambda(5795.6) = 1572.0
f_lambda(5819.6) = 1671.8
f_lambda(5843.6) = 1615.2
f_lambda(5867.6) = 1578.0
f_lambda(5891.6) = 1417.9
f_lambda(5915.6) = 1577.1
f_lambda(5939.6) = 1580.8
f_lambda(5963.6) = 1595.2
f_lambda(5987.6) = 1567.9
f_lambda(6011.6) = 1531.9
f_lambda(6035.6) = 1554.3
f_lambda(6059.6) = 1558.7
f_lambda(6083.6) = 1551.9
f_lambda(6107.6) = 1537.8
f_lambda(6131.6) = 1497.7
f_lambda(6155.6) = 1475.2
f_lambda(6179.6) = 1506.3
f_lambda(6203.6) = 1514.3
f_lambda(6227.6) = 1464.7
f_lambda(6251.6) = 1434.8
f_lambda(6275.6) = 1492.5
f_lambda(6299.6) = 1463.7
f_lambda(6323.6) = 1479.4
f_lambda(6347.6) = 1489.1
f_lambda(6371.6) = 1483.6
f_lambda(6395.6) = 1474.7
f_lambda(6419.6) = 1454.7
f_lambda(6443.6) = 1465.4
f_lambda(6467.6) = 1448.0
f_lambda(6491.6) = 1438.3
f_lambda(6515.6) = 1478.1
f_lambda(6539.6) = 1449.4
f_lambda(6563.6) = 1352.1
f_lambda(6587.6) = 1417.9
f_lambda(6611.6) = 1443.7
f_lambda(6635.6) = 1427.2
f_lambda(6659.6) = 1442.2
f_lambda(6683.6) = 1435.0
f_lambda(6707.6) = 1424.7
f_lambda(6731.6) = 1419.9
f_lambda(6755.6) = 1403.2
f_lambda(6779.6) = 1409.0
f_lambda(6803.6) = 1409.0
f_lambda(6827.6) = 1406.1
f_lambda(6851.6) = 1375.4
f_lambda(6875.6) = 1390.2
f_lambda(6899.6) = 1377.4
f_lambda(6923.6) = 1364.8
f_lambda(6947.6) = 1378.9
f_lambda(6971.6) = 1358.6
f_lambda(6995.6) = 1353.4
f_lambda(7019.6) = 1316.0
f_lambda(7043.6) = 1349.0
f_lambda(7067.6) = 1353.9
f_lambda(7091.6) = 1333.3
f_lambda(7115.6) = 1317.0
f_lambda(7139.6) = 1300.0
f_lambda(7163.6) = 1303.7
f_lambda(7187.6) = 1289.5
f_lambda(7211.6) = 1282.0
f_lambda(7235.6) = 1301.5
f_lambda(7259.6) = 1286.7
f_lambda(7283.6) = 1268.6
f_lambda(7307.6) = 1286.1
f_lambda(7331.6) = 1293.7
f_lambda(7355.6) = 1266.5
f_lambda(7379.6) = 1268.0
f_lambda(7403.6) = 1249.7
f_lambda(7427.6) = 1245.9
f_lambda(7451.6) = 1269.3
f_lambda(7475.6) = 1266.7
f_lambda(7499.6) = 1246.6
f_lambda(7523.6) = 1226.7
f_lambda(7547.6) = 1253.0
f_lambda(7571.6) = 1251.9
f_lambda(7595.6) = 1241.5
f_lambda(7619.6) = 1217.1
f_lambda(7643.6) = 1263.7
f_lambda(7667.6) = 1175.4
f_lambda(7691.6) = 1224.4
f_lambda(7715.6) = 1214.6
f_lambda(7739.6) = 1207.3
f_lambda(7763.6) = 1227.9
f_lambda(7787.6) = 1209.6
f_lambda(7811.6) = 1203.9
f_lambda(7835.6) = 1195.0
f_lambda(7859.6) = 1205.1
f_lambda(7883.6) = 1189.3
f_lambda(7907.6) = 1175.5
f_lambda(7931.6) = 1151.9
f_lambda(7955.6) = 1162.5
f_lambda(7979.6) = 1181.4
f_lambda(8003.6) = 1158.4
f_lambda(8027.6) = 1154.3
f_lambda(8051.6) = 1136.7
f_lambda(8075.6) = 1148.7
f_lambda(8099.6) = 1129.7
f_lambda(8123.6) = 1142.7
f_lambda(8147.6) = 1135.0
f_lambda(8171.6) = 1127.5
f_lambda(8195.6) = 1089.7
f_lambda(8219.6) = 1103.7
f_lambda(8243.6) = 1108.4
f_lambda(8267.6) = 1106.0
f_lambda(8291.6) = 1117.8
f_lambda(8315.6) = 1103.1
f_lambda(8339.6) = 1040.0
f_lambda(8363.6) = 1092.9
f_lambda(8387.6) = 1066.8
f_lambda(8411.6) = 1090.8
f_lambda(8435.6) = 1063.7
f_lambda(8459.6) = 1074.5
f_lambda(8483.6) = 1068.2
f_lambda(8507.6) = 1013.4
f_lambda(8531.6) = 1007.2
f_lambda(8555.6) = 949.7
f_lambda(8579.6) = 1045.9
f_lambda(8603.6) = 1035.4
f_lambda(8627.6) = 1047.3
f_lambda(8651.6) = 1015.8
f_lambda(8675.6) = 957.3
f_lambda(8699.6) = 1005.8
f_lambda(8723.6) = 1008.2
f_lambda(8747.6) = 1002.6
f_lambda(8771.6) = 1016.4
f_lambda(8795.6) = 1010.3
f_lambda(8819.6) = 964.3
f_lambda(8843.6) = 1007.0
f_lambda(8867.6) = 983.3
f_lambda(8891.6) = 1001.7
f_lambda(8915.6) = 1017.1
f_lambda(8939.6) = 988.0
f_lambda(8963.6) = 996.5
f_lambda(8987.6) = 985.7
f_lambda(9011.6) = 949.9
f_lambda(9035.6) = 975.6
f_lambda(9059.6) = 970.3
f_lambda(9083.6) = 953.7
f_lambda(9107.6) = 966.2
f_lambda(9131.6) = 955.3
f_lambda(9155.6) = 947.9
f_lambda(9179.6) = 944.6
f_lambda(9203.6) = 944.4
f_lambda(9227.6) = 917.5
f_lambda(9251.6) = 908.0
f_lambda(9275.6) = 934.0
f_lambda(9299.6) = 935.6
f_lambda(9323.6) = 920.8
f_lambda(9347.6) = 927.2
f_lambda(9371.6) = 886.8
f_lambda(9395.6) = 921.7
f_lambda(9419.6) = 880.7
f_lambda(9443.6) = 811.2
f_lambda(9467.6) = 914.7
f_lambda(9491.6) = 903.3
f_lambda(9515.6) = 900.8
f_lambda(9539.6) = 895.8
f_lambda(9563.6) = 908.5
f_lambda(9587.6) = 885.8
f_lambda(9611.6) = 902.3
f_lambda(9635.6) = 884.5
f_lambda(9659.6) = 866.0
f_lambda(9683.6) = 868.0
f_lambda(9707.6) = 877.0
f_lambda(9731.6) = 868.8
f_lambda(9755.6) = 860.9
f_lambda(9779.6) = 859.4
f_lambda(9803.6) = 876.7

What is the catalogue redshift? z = 0.000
